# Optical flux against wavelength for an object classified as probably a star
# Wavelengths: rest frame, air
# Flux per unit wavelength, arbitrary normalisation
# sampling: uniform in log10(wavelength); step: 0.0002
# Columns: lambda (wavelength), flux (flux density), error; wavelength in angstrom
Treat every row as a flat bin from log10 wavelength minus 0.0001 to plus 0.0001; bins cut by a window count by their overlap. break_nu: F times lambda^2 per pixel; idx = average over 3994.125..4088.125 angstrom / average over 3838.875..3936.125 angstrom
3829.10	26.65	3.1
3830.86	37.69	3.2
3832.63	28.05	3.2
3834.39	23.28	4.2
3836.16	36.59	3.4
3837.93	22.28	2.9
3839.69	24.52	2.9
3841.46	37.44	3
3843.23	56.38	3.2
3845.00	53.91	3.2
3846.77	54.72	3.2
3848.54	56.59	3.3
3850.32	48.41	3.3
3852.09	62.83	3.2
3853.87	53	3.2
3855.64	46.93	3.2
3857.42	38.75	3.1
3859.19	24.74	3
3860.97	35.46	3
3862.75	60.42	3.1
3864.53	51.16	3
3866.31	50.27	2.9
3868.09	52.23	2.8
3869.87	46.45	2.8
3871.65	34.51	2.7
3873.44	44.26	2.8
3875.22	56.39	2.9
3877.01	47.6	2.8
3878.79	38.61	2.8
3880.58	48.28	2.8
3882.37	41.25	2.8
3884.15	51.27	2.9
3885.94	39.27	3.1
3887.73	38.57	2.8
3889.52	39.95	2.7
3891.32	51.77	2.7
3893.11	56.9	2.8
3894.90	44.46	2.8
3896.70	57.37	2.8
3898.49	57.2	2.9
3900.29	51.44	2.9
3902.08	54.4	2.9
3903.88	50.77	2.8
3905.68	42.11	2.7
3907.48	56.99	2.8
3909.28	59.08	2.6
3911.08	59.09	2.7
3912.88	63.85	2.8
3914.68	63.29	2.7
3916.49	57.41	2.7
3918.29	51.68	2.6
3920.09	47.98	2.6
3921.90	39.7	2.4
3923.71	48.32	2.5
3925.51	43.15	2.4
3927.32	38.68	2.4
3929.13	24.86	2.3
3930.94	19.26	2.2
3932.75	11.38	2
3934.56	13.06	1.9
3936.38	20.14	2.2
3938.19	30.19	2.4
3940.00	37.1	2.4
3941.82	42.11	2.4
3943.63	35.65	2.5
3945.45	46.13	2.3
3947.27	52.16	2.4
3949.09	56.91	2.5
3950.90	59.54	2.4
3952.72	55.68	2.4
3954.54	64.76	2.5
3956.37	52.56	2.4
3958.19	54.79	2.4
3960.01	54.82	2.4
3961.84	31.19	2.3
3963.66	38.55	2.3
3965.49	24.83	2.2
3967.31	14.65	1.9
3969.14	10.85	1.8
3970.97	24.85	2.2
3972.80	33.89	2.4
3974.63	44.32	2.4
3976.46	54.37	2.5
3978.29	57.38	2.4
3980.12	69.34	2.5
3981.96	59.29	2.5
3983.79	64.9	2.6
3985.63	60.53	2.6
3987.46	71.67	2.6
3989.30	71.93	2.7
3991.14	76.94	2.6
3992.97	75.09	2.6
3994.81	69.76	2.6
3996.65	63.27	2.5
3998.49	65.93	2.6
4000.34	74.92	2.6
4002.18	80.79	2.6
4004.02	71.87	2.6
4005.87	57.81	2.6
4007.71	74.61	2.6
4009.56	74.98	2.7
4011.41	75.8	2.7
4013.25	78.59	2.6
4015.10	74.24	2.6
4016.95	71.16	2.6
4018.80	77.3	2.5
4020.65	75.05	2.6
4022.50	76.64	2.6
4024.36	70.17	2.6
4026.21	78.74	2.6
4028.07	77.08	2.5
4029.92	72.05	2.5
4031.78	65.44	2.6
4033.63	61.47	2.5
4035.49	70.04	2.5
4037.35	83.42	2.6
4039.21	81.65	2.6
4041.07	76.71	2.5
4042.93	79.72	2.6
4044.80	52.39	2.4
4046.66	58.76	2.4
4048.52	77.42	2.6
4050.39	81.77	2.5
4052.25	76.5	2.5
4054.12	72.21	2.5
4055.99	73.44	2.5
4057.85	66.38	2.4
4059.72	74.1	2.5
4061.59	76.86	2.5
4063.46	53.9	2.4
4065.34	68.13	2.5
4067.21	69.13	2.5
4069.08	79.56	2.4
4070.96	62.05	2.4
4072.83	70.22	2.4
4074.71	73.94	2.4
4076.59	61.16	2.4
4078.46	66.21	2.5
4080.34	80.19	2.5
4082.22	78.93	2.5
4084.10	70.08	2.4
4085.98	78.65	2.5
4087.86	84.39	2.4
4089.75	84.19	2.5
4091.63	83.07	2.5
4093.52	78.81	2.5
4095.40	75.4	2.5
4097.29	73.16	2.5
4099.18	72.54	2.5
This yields 1.69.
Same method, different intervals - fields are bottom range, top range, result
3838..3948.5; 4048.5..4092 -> 1.78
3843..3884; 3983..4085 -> 1.63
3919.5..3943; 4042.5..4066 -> 2.34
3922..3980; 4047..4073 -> 1.93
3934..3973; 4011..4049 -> 1.94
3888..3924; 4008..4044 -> 1.51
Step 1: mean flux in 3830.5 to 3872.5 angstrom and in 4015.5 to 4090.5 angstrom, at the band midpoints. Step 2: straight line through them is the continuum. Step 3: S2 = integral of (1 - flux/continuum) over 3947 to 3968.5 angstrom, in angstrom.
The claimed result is 4.6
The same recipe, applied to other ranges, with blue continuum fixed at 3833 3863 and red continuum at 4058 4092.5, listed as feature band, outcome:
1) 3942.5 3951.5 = 1.02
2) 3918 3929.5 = 2.26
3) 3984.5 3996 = -1.70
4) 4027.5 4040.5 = -1.08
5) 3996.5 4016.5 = -2.71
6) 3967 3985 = 4.60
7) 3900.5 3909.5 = -0.33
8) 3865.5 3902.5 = -0.12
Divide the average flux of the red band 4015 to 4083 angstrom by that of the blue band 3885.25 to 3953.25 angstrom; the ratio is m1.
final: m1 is 1.59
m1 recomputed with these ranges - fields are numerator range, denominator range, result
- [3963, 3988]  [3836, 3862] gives 1.02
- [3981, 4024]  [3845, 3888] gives 1.52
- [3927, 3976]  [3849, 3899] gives 0.78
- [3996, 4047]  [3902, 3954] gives 1.64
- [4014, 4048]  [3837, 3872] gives 1.58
